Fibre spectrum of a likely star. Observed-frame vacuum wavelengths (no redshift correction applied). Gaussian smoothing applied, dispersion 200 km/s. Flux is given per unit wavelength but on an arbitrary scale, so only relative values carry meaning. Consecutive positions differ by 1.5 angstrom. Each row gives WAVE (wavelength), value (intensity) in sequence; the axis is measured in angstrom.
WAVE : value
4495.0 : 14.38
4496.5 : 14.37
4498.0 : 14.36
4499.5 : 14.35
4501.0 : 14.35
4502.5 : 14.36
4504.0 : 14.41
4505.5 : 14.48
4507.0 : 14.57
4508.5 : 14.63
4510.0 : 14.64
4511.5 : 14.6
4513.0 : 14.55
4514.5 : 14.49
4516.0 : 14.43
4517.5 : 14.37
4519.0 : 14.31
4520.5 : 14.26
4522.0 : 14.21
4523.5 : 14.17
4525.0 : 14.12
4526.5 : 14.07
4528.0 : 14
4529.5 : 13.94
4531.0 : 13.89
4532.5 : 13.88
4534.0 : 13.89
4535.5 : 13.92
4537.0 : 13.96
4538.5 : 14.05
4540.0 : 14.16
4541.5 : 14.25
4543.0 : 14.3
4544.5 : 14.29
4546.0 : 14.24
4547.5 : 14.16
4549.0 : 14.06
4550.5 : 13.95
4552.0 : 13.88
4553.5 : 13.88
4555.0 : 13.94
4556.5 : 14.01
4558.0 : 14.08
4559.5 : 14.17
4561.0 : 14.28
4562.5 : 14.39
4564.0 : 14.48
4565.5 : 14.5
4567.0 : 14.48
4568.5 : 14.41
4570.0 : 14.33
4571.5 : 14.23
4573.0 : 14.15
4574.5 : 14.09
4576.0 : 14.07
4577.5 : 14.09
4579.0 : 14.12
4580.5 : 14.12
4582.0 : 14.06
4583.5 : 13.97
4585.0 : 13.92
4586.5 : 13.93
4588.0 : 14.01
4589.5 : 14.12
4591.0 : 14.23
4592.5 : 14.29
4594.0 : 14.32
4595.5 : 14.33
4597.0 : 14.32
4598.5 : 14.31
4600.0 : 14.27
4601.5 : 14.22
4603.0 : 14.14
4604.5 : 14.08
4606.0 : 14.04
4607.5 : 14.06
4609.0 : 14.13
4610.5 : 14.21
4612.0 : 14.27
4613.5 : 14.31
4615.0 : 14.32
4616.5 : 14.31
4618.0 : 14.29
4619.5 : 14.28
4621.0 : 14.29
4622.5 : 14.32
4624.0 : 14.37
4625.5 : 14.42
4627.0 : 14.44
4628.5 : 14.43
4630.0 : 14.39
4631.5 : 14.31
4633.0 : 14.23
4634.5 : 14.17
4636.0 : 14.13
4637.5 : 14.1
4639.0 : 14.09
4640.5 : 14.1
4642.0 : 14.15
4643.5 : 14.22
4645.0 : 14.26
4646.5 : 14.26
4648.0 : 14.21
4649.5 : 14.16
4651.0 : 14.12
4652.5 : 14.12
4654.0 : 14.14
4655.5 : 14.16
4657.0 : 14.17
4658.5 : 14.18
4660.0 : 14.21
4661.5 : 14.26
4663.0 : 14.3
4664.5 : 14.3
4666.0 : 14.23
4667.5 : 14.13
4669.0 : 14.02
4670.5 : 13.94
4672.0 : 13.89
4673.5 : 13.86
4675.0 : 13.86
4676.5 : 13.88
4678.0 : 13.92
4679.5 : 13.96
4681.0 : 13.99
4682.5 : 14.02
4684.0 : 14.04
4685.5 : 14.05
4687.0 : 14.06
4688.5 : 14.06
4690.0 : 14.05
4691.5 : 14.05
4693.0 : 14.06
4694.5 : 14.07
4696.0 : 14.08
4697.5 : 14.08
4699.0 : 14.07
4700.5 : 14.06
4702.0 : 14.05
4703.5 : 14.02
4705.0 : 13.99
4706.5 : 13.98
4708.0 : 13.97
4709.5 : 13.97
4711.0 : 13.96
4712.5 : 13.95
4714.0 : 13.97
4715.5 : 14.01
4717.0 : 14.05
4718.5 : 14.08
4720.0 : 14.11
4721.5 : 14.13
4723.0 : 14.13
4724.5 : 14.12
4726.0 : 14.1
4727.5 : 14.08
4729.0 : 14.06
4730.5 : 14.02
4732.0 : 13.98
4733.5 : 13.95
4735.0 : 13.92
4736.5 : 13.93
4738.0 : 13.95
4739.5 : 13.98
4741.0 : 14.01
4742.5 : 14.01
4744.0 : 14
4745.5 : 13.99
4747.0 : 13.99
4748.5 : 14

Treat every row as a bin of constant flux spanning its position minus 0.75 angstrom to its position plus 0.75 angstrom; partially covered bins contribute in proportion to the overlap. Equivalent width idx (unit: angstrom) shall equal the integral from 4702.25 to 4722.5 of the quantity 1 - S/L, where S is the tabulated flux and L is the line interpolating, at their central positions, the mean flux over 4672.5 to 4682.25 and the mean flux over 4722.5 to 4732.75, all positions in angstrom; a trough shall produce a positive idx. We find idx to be 0.0 angstrom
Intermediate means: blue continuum 13.9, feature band 14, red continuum 14.1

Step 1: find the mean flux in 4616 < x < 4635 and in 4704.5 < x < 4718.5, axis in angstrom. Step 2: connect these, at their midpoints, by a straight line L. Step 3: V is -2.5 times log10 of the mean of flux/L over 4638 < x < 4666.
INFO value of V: 0.00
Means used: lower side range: 14.3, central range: 14.2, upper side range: 14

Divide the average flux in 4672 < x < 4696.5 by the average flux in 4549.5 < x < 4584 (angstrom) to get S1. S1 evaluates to 1.0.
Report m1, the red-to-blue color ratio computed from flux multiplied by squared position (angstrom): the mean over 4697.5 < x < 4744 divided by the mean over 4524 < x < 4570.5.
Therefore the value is 1.07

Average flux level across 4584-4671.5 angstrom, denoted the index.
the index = 14.2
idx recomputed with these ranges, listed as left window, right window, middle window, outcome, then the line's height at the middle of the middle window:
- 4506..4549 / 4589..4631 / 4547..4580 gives 0.2 angstrom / 14.2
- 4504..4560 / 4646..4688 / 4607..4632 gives -0.3 angstrom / 14.1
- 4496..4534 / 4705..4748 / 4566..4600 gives 0.1 angstrom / 14.2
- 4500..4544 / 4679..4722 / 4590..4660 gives -0.5 angstrom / 14.1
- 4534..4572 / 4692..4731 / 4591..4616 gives -0.2 angstrom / 14.1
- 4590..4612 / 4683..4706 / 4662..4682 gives 0.1 angstrom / 14.1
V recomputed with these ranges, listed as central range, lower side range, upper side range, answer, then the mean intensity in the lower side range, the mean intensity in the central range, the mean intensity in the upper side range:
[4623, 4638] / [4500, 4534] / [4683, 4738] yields -0.012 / 14.3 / 14.3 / 14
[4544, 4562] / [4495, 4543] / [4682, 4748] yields 0.011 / 14.3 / 14.1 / 14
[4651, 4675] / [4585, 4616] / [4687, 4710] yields -0.002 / 14.2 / 14.1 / 14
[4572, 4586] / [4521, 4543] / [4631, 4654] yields 0.003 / 14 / 14.1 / 14.2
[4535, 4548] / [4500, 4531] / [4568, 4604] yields 0.009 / 14.3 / 14.2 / 14.2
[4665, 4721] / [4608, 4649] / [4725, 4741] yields 0.006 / 14.3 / 14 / 14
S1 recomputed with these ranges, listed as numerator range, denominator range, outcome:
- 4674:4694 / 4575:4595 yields 0.99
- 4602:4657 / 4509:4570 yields 1.00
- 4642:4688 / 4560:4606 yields 0.99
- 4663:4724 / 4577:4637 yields 0.99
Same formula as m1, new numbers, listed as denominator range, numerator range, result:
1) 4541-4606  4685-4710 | 1.05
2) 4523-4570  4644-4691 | 1.05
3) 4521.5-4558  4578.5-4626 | 1.04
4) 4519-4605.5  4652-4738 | 1.05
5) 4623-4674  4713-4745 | 1.02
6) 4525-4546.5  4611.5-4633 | 1.06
